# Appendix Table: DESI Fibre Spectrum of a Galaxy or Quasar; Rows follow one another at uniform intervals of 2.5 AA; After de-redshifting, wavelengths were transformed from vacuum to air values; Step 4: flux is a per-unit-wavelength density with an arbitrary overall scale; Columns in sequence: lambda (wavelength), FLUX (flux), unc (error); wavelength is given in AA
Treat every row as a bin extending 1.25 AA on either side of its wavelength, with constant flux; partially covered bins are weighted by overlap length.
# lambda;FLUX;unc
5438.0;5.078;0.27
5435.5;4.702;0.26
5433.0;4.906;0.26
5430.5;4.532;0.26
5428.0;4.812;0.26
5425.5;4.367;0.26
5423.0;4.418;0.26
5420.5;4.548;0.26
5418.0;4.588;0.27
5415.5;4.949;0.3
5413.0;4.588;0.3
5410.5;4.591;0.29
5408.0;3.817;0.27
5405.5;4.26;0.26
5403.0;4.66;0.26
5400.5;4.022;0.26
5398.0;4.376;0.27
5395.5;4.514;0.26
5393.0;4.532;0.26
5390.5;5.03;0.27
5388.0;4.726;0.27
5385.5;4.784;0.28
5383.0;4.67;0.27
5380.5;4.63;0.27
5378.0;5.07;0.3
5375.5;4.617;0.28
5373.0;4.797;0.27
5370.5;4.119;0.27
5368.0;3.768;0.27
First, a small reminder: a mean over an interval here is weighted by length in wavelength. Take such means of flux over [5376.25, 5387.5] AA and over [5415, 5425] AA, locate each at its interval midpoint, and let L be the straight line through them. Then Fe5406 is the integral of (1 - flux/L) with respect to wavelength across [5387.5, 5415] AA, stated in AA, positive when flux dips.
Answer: 1.22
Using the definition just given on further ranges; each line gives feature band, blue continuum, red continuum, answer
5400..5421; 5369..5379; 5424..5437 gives 0.9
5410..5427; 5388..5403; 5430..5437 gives 0.3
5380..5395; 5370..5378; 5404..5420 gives -0.5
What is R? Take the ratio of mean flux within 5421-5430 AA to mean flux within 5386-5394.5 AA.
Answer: 0.95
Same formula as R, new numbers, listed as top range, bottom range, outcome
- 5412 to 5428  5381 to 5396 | 0.97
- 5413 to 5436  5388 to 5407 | 1.03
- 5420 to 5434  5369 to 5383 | 0.99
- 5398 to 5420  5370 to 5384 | 0.95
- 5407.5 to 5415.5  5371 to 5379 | 0.94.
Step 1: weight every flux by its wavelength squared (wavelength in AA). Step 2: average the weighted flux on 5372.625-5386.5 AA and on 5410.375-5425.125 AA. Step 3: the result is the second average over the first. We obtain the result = 0.98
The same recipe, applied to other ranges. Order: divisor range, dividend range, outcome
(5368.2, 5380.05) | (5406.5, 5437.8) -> 1.02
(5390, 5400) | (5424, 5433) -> 1.03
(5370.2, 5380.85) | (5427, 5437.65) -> 1.04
